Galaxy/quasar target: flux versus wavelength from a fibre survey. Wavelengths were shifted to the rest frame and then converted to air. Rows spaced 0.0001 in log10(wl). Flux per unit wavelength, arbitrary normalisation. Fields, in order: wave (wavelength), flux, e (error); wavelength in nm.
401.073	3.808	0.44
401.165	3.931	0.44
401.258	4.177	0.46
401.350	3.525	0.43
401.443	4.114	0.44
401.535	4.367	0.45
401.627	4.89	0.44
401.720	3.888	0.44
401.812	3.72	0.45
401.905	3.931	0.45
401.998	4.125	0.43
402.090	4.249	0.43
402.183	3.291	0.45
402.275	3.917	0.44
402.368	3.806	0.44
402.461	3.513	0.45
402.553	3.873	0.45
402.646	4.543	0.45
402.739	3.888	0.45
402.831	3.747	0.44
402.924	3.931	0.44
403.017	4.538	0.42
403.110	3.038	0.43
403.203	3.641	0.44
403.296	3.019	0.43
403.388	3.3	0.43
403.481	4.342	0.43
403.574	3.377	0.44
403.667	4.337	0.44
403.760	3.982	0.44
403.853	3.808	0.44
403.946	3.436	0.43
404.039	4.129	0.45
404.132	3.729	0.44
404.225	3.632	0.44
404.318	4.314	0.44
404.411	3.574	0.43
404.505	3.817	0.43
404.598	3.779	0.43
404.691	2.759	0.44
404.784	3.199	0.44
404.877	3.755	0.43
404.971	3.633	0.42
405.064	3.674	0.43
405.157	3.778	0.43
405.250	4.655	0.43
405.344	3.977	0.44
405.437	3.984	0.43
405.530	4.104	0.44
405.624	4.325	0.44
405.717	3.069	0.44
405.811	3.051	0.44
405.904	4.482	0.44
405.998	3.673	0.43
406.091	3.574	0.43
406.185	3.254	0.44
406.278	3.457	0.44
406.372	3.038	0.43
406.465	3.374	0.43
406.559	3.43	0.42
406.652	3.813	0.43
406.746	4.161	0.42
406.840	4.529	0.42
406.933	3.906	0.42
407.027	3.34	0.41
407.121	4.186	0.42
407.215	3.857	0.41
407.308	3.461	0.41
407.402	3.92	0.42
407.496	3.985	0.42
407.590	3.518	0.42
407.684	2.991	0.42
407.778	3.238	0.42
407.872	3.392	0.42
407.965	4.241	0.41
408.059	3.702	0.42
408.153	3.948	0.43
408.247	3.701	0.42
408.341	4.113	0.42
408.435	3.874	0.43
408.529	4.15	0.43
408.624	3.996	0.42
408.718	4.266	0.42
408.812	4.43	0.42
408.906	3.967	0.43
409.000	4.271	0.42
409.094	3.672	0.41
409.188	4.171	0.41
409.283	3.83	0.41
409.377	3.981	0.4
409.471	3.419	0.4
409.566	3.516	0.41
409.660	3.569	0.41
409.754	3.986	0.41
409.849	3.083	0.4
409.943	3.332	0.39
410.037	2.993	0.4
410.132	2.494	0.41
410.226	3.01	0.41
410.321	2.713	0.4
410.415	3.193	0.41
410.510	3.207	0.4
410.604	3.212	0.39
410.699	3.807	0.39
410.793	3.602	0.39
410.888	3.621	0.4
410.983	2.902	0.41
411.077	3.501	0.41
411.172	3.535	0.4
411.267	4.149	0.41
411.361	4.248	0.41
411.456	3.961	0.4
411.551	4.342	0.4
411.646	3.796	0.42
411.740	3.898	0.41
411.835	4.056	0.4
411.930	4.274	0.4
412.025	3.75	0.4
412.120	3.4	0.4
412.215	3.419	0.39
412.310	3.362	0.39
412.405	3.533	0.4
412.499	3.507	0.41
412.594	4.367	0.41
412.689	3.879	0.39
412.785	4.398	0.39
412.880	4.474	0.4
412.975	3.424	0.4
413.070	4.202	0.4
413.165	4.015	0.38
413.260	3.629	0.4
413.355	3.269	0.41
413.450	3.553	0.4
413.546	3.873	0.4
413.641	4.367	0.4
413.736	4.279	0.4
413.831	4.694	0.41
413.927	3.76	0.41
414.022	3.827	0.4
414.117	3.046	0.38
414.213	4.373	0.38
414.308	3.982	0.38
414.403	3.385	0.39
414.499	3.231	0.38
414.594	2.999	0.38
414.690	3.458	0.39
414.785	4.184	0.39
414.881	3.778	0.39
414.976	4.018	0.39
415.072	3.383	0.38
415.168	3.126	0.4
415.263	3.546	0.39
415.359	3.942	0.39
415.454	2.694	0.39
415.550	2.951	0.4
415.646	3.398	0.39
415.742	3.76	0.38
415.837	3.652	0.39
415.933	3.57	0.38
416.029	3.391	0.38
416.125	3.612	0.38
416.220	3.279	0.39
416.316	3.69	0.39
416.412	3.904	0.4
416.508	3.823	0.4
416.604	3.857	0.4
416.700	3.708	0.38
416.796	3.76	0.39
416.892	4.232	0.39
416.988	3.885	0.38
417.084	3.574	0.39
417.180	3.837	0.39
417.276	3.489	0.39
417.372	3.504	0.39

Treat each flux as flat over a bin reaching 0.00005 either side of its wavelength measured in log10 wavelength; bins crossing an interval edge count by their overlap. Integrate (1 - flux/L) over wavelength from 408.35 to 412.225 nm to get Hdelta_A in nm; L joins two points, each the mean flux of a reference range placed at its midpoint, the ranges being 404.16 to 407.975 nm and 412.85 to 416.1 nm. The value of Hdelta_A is 0.01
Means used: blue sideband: 3.7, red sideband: 3.68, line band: 3.68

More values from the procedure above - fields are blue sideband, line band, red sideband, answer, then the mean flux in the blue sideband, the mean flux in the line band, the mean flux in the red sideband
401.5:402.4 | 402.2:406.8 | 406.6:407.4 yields 0.260 nm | 4.02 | 3.74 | 3.91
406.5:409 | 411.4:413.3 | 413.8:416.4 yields -0.105 nm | 3.86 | 3.89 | 3.58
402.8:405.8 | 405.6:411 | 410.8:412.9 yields 0.213 nm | 3.75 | 3.64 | 3.82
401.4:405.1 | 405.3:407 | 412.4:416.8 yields 0.027 nm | 3.82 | 3.73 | 3.71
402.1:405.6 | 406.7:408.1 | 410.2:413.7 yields -0.001 nm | 3.79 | 3.76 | 3.72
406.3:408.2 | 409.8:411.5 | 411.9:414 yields 0.198 nm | 3.7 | 3.36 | 3.88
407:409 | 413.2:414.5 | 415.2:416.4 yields -0.098 nm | 3.84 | 3.83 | 3.47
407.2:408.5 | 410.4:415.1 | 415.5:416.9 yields -0.140 nm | 3.72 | 3.77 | 3.62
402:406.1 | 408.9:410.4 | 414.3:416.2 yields 0.065 nm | 3.78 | 3.48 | 3.49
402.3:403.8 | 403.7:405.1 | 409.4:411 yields 0.008 nm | 3.8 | 3.69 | 3.29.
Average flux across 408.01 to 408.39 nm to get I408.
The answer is 3.87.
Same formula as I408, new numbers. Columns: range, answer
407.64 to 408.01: 3.47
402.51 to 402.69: 4.2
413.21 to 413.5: 3.49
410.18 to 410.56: 3.03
